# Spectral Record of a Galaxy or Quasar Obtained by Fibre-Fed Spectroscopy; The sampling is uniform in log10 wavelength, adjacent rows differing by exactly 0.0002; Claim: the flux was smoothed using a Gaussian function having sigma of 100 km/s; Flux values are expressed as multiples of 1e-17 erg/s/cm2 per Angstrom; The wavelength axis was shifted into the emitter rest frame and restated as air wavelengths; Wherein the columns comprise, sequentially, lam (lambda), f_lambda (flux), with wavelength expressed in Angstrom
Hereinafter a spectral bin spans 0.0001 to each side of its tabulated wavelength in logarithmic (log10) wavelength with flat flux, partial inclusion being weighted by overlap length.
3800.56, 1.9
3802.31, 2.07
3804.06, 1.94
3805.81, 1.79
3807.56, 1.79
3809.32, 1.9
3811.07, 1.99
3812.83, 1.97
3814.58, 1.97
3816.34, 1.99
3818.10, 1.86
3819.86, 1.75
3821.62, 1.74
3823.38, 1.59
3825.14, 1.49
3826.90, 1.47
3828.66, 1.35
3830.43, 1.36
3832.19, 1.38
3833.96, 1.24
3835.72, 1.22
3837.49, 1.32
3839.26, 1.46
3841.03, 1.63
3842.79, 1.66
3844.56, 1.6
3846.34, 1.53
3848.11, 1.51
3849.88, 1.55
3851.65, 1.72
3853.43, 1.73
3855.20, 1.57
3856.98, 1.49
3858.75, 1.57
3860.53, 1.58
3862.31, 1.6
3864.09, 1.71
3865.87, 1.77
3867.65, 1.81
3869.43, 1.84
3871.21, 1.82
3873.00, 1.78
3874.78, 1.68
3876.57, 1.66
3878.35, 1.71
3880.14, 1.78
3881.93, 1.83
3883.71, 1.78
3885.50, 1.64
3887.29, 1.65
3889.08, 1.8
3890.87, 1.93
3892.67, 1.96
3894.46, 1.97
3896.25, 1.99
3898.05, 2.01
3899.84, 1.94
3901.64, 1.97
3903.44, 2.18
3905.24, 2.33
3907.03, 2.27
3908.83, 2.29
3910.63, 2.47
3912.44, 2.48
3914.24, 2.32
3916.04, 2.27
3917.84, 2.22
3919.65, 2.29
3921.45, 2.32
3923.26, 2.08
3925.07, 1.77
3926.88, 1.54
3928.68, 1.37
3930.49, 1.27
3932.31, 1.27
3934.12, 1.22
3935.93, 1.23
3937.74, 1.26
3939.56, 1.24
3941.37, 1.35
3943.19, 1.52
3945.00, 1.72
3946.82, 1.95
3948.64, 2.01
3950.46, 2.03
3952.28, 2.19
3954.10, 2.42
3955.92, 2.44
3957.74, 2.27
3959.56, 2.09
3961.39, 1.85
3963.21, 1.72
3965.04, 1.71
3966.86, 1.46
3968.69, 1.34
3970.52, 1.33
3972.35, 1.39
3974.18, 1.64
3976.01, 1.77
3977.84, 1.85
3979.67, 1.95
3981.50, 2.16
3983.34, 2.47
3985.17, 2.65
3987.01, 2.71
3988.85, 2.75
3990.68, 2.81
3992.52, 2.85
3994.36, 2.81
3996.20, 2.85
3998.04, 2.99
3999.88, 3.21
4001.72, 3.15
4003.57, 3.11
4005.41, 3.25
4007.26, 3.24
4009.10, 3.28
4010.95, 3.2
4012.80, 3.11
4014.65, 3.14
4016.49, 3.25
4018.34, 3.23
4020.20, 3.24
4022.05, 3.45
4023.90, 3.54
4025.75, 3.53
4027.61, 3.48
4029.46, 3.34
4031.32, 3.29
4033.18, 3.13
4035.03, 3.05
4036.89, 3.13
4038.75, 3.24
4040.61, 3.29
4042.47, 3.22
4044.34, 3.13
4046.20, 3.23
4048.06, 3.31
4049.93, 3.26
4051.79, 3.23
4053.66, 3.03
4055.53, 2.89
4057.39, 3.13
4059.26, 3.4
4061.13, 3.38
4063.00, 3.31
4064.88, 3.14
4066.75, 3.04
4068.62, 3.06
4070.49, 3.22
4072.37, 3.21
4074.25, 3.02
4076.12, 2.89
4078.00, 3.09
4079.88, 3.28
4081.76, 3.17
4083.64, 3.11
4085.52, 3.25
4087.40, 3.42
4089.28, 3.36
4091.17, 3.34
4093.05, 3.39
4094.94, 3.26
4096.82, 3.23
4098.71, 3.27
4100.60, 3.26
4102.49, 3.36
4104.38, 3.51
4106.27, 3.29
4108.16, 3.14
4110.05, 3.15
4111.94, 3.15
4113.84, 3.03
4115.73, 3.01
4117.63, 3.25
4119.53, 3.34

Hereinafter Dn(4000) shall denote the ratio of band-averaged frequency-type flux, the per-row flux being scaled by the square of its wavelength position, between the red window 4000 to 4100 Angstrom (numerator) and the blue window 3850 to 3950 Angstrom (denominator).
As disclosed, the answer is 1.9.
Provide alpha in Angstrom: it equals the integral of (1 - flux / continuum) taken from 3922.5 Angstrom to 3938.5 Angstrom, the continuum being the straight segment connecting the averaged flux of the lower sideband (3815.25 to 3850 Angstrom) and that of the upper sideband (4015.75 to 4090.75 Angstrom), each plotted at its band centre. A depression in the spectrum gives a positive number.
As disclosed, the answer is 5.9 Angstrom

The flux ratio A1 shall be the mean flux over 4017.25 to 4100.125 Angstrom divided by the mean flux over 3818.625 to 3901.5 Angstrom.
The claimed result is 1.95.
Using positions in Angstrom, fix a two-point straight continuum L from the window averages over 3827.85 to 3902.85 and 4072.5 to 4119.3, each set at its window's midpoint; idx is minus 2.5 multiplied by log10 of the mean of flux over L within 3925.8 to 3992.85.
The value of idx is 0.24 mag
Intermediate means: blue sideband 1.67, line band 1.85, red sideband 3.22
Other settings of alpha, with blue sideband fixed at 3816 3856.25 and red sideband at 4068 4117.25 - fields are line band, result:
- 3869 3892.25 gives 0.9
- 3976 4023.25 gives -4.9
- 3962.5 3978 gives 5.5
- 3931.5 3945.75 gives 5.6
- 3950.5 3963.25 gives 0.9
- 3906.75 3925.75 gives -1.8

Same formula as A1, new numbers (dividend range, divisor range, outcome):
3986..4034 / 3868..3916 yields 1.60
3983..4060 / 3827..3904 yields 1.87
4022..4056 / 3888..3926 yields 1.52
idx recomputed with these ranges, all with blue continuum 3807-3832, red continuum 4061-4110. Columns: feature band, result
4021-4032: -0.19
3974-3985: 0.27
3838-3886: 0.18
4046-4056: -0.05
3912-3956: 0.29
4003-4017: -0.15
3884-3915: 0.06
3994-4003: -0.11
